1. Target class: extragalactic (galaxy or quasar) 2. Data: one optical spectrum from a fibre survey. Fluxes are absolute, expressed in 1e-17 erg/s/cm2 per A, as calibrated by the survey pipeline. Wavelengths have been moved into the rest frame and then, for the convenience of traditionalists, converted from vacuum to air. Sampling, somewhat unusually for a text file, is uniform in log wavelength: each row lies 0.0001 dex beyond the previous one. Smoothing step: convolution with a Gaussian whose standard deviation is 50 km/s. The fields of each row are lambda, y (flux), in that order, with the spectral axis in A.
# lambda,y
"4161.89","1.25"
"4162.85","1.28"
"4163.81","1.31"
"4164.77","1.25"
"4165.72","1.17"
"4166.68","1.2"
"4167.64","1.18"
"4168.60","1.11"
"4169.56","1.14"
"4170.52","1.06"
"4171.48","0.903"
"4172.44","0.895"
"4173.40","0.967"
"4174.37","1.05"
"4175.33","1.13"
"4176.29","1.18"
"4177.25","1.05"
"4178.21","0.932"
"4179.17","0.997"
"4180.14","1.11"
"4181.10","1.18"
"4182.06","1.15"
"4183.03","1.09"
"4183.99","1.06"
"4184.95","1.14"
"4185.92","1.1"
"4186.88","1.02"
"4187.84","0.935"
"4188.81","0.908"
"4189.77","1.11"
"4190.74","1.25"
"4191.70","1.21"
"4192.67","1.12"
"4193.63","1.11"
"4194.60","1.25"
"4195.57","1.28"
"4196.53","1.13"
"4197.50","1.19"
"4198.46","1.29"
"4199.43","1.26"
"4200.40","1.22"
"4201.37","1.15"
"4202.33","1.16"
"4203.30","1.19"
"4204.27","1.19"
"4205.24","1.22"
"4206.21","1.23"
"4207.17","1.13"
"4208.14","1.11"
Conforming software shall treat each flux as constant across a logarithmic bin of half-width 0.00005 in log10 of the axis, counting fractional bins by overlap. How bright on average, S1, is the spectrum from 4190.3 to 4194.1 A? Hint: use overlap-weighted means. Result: 1.17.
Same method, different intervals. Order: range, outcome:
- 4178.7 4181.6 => 1.1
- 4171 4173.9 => 0.92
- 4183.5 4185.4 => 1.1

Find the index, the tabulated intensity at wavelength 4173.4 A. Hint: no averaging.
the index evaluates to 0.967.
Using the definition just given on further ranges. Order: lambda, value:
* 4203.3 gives 1.19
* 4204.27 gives 1.19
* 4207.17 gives 1.13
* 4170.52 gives 1.06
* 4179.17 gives 0.997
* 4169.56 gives 1.14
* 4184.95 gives 1.14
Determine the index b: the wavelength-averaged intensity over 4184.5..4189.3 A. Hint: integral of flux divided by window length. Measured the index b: 1.02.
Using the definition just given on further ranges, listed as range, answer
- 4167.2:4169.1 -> 1.14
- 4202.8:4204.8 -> 1.19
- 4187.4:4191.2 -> 1.05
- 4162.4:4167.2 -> 1.24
